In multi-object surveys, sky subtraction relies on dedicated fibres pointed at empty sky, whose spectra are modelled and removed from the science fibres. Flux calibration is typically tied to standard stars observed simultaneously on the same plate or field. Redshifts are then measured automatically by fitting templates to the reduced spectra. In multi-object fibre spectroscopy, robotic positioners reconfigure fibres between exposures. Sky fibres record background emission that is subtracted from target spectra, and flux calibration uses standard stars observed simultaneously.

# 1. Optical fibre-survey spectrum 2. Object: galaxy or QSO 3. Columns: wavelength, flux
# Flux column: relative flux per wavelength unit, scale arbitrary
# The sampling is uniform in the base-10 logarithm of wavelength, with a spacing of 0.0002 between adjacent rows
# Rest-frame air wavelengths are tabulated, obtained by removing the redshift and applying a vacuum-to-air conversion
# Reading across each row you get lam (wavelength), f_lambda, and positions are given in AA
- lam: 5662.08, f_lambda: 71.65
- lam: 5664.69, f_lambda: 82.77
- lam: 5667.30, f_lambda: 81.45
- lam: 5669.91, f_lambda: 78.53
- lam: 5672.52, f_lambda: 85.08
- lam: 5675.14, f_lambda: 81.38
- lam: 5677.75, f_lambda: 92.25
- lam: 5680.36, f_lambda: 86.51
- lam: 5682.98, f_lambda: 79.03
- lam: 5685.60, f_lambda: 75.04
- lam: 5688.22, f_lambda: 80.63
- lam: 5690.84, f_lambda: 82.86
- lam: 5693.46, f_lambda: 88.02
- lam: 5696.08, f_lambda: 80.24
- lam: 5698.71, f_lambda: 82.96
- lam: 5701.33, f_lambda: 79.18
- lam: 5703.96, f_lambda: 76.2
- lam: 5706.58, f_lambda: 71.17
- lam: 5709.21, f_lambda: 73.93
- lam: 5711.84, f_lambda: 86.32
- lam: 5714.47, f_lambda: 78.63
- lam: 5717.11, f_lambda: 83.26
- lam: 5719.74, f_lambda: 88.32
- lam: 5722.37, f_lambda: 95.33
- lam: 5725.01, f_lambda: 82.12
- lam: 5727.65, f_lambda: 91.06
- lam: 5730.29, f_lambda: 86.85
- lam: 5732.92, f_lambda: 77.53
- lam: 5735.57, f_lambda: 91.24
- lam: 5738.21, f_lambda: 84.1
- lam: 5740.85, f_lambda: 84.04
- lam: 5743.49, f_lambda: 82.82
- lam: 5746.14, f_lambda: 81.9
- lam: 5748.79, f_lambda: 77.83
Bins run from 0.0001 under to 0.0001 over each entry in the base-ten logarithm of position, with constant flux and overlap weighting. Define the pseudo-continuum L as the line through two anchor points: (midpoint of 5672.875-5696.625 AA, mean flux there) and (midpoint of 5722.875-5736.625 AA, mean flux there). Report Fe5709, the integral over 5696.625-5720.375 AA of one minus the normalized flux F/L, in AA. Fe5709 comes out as 1.4 AA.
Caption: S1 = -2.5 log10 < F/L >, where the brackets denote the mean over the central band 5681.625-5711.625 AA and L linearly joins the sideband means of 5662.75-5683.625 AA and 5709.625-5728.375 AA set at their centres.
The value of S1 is 0.07 mag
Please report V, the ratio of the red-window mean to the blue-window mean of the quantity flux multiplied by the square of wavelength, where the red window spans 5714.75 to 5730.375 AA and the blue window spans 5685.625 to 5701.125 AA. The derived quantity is 1.07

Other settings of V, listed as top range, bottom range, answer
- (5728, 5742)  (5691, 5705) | 1.06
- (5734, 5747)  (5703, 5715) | 1.11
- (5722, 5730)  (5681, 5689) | 1.14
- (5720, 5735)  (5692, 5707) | 1.09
